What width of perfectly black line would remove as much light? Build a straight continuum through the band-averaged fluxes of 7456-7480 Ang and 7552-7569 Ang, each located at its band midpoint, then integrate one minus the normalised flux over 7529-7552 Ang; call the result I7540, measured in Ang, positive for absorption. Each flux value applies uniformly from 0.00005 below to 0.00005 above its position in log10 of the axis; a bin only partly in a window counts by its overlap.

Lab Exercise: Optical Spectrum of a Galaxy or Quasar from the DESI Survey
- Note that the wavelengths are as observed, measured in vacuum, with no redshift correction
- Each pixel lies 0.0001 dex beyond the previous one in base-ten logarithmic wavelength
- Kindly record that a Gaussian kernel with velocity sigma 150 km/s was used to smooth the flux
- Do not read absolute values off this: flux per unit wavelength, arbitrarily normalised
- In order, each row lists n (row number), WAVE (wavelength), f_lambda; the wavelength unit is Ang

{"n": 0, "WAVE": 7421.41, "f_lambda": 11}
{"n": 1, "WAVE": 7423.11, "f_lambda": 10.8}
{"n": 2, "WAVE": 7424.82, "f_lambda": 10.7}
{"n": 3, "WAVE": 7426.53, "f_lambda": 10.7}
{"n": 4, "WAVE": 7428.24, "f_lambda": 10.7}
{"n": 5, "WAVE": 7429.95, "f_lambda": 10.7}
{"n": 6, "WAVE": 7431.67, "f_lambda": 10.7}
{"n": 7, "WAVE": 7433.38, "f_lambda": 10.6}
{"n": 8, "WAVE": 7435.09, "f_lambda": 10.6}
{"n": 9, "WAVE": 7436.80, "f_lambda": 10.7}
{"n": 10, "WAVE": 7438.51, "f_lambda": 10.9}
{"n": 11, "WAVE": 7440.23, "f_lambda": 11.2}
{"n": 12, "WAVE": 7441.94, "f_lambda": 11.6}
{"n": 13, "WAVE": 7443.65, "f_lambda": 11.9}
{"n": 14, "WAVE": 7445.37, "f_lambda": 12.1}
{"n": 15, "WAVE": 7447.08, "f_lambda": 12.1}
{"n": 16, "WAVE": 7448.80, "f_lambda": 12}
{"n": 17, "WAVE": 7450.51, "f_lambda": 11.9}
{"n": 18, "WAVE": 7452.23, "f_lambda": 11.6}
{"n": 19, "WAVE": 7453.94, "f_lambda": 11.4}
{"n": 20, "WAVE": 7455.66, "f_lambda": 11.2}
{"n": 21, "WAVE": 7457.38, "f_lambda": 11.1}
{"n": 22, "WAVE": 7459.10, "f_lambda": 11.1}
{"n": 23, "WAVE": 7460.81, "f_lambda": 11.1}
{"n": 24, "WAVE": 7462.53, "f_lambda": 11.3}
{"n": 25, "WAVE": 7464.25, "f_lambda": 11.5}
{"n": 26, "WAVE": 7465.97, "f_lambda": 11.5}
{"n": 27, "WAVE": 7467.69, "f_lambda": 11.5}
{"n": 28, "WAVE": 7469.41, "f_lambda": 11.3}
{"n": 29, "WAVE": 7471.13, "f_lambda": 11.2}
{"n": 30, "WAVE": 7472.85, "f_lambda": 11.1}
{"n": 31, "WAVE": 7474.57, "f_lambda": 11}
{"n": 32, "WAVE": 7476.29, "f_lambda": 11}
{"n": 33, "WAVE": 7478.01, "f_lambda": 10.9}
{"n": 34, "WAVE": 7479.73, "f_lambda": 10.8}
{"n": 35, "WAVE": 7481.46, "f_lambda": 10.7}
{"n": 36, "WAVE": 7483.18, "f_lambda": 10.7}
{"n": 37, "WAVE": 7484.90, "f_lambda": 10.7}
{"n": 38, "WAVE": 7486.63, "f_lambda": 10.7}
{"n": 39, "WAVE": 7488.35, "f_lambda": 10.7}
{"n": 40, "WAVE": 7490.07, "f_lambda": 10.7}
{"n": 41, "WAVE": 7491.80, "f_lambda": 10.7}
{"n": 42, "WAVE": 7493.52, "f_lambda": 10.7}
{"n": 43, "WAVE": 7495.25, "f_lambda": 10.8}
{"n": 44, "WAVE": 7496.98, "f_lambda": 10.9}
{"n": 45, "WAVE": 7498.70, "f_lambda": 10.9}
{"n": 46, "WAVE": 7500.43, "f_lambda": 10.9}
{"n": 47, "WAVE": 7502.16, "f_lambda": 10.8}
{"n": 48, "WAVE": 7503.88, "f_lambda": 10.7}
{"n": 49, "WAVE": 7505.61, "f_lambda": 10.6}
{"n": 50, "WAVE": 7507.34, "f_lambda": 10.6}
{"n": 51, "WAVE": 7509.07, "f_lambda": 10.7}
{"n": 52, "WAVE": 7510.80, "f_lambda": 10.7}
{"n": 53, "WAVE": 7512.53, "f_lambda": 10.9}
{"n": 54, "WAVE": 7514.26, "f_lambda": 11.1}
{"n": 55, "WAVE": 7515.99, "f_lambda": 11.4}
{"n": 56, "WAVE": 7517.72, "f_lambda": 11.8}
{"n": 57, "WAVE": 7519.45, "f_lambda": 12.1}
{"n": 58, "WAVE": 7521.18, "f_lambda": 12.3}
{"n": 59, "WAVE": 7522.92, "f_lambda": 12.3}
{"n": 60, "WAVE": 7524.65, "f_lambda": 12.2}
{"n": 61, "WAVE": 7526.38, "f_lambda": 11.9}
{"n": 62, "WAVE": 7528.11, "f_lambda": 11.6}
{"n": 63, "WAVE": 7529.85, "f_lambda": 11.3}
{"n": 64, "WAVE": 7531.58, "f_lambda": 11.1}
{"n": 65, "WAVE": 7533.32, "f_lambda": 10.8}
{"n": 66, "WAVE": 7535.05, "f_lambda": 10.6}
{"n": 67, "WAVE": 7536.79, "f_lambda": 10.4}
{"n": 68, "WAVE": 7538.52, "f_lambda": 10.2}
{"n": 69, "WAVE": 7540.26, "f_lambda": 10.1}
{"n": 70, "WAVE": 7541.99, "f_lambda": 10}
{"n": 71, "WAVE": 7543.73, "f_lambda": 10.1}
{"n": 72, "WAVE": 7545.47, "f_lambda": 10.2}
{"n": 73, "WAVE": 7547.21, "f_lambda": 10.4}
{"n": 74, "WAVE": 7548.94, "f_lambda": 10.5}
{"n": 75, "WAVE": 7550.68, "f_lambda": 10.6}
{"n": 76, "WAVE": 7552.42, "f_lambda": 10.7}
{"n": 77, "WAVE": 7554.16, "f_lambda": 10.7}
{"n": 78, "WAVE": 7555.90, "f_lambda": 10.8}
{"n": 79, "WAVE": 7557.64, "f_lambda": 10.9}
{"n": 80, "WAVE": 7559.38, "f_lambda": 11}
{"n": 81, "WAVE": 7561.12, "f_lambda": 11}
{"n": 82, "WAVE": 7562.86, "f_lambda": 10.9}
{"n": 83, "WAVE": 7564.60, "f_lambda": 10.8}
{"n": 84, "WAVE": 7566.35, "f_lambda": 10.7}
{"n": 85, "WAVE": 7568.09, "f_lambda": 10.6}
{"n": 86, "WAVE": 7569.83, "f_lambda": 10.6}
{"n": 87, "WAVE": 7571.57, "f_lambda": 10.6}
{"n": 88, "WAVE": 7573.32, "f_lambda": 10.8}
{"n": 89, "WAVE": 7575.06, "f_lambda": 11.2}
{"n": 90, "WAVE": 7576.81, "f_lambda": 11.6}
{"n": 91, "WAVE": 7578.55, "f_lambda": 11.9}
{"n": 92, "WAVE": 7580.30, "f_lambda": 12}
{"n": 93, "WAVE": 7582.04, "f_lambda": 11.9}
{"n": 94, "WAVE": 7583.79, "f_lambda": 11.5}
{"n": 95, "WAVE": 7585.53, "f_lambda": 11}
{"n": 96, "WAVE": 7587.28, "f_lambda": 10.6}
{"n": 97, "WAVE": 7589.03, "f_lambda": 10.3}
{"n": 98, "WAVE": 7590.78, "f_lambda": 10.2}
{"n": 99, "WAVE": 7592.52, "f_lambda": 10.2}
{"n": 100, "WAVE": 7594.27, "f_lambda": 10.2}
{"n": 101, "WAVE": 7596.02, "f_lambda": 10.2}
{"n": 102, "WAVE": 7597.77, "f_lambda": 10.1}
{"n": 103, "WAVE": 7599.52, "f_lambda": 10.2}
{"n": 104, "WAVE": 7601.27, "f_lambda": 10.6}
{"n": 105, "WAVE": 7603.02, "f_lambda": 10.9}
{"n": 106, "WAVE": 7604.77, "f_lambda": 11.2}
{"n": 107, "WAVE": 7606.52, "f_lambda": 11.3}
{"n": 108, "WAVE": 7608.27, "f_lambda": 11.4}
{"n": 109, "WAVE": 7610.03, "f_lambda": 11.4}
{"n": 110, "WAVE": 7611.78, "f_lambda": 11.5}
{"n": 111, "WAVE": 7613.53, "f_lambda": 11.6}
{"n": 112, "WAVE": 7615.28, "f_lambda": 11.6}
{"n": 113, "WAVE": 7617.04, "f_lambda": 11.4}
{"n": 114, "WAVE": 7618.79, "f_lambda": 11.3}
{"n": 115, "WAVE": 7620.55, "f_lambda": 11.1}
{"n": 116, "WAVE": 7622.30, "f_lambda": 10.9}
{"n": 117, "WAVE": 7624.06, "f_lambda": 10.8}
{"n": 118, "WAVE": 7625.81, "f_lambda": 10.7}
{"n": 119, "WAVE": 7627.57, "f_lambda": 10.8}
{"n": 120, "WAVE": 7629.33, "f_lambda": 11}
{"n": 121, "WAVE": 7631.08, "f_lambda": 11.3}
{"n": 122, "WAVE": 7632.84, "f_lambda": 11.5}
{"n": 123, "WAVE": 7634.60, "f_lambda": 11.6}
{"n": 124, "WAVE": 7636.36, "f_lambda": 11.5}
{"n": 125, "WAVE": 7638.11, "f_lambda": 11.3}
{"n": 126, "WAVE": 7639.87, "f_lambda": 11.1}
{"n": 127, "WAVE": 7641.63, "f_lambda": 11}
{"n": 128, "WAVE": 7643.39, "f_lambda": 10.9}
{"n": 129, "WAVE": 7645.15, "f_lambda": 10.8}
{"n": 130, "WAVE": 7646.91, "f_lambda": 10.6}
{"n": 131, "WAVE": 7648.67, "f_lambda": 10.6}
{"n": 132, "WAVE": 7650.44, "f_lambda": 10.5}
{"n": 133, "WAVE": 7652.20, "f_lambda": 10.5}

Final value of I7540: 0.9 Ang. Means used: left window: 11.2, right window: 10.8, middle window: 10.5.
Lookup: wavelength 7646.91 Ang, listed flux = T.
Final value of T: 10.6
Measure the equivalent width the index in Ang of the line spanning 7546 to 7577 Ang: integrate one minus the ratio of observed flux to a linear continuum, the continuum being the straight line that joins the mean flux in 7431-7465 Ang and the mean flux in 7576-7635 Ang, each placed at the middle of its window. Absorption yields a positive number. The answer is 1.0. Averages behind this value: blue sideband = 11.3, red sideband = 11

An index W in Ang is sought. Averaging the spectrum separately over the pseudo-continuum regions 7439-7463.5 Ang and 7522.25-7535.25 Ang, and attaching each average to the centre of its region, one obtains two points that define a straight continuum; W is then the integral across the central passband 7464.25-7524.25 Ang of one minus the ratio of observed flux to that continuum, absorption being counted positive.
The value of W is 2.4 Ang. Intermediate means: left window 11.5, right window 11.5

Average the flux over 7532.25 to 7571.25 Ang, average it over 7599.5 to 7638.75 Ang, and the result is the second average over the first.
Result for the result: 1.1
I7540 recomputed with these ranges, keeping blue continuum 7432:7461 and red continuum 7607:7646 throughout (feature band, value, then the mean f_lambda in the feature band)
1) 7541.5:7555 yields 1.0 Ang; 10.4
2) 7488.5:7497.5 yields 0.5 Ang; 10.7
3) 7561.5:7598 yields 1.2 Ang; 10.9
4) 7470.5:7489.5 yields 0.8 Ang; 10.9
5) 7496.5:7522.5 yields 0.4 Ang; 11.1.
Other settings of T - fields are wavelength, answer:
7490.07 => 10.7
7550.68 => 10.6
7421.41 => 11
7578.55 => 11.9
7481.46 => 10.7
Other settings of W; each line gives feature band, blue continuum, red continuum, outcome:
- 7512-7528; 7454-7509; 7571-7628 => -1.2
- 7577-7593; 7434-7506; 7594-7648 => -0.1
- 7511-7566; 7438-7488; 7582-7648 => 0.7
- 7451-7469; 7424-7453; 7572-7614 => -0.3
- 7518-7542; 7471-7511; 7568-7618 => -0.9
